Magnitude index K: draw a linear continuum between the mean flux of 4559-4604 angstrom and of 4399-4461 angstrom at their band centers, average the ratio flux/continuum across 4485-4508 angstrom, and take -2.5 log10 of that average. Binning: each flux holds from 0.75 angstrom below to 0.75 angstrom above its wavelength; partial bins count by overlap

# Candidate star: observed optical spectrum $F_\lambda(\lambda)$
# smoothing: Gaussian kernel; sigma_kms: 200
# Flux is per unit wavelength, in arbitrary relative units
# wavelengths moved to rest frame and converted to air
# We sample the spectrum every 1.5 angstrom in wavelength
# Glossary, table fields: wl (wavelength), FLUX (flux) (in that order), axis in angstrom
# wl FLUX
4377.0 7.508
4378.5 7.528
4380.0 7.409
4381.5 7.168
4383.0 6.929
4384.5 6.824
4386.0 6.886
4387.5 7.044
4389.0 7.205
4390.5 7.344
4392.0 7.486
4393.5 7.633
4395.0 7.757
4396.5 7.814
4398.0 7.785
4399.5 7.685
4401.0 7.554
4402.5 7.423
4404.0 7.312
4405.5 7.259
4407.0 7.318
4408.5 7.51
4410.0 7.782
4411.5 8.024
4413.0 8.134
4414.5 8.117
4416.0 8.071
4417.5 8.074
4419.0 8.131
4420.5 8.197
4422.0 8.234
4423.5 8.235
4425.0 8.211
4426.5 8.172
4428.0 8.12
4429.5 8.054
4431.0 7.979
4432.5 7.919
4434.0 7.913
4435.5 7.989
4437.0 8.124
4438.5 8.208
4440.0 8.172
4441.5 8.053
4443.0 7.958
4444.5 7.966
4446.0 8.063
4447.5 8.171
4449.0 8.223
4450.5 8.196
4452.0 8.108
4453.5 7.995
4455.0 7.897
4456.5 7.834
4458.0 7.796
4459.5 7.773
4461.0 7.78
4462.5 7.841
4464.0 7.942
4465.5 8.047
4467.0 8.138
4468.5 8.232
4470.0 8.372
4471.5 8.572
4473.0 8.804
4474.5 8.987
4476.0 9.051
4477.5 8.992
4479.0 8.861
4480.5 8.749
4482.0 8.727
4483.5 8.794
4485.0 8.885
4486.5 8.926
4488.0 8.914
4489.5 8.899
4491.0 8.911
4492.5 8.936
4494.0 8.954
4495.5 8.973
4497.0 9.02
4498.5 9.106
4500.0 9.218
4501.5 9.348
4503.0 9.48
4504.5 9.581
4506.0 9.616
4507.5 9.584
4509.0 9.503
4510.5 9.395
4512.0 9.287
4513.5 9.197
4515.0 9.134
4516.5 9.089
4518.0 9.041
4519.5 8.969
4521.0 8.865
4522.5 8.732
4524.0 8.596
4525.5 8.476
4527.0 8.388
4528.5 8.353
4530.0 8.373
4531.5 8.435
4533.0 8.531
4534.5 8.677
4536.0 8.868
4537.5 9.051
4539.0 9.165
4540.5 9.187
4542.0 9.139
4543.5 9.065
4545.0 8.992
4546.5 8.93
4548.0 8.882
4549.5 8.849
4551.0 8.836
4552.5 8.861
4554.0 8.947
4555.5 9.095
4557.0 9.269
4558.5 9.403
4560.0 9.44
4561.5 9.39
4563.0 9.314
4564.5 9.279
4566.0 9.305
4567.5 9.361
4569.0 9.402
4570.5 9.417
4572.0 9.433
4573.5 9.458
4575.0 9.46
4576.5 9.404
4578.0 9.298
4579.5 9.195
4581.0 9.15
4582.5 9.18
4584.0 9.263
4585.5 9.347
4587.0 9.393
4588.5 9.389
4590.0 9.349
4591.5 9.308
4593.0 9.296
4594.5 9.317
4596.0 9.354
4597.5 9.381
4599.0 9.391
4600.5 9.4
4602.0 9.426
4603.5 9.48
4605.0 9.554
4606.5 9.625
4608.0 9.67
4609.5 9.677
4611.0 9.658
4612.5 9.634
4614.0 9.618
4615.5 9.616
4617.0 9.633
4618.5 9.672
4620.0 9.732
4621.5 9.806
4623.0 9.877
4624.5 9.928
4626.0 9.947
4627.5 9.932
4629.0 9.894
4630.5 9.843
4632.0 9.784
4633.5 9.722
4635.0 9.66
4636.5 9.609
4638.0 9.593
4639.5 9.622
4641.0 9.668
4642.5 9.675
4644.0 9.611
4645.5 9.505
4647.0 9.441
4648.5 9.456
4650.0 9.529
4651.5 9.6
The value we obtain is -0.07 mag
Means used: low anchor 7.95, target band 9.15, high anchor 9.35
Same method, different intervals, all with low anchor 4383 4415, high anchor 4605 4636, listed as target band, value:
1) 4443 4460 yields 0.00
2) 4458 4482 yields -0.02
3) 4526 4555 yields 0.01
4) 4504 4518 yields -0.09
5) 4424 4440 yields -0.03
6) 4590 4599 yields 0.02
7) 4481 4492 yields -0.06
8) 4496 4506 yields -0.09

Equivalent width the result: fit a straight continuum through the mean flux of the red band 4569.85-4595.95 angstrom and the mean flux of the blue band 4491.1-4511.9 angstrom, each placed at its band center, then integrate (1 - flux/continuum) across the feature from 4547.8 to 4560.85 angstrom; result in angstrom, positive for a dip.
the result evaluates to 0.3 angstrom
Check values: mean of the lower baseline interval 9.27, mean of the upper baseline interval 9.33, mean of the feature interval 9.07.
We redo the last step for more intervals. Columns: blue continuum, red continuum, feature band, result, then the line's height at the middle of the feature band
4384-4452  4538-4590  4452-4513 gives -2.0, 8.45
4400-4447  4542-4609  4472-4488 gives -0.8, 8.44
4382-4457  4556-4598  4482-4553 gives -1.8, 8.77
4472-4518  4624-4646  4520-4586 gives 2.2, 9.36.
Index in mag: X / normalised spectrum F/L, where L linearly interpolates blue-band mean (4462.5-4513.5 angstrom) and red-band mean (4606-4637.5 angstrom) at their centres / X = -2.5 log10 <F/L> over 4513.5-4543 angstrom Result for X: 0.04 mag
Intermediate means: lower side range 8.92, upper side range 9.74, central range 8.81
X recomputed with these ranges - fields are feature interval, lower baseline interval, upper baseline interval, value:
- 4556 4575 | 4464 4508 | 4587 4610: -0.011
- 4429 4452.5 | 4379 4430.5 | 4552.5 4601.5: -0.007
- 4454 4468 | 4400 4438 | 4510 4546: 0.051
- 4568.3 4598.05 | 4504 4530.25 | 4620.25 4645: 0.012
